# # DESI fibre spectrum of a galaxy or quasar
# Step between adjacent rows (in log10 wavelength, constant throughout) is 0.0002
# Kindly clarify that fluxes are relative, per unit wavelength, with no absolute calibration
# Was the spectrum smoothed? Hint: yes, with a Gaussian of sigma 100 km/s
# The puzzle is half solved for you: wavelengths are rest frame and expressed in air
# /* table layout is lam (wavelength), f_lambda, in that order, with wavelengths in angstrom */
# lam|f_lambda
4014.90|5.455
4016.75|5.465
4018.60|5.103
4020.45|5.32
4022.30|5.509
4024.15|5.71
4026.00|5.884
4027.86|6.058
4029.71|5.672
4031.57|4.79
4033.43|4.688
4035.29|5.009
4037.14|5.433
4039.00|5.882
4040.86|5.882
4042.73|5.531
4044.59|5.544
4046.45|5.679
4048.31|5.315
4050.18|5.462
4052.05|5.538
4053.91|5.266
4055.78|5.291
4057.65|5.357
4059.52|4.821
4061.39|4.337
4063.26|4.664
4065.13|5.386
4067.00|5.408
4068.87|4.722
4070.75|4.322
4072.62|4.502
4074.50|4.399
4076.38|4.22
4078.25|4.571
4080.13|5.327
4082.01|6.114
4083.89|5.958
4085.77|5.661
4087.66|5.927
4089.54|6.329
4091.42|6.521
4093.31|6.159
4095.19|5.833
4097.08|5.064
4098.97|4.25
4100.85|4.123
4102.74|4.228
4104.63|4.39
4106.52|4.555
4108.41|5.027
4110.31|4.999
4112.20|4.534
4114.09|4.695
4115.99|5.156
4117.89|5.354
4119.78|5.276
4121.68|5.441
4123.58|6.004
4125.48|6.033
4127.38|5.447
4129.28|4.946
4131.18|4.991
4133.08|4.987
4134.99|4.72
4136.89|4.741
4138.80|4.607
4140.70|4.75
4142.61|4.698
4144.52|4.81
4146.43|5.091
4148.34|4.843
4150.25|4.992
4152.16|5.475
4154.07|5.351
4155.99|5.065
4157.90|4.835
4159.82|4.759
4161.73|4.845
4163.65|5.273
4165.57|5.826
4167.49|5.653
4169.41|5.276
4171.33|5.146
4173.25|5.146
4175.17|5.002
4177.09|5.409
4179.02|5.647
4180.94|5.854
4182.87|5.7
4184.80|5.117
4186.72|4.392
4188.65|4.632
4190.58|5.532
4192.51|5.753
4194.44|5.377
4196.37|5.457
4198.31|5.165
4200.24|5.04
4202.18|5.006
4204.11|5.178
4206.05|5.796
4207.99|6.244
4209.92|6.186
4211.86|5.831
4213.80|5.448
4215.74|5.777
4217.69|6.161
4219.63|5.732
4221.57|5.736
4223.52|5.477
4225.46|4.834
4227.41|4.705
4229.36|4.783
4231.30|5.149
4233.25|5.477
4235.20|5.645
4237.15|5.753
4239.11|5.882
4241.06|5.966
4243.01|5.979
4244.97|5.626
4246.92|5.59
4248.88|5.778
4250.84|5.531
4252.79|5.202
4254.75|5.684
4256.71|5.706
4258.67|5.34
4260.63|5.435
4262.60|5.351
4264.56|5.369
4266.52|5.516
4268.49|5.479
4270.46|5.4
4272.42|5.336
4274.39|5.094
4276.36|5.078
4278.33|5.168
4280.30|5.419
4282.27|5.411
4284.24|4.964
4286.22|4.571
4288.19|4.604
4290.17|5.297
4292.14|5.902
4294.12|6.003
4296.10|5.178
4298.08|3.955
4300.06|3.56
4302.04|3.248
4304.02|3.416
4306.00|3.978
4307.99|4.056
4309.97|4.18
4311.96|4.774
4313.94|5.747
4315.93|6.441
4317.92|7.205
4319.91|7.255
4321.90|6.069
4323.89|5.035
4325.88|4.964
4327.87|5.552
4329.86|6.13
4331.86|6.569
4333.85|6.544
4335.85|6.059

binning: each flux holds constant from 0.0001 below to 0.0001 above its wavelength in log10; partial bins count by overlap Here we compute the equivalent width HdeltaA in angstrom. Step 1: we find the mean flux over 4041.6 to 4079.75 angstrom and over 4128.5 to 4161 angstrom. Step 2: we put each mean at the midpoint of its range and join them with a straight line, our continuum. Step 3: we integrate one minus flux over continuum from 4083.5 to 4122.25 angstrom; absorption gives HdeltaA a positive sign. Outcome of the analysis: -1.8 angstrom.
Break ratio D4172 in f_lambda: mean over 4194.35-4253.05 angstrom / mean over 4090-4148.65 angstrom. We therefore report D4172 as 1.1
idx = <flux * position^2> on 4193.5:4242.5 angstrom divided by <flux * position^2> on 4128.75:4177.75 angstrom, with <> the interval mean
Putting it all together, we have 1.13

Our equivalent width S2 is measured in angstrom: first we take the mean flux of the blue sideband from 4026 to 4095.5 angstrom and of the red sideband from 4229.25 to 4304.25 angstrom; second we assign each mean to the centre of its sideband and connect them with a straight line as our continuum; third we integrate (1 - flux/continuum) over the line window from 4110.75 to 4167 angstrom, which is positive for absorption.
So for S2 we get 2.3 angstrom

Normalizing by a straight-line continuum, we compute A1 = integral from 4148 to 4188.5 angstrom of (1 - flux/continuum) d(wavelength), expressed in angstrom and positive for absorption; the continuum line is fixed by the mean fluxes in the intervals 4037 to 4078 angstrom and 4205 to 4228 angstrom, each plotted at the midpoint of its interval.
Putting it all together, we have 2.1 angstrom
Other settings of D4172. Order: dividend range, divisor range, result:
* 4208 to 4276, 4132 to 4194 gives 1.08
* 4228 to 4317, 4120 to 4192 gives 1.00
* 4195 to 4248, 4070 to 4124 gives 1.08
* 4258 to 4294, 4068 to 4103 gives 1.02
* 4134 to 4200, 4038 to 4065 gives 0.97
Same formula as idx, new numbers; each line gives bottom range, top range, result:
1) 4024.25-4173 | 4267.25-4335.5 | 1.11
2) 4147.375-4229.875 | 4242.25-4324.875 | 1.02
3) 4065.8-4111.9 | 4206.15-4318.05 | 1.13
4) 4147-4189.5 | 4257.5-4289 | 1.06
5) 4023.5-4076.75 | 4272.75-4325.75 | 1.10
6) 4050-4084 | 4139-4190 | 1.08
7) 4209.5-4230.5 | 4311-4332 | 1.14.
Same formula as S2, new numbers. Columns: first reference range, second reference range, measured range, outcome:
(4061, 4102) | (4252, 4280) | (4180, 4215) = -0.86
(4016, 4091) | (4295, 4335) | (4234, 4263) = -2.26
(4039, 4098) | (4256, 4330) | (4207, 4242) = -2.50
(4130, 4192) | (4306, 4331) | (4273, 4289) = 1.17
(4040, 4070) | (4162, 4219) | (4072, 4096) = -0.99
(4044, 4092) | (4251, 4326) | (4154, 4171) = 0.05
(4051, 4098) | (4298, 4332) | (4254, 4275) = -1.16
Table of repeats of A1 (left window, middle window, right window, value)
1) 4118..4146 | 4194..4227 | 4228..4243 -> -0.69 angstrom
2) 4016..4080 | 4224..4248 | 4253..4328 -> -1.26 angstrom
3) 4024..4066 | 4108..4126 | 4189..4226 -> 0.67 angstrom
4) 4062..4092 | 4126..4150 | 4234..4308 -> 1.40 angstrom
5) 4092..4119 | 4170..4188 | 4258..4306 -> -1.17 angstrom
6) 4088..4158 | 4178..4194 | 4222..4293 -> -0.31 angstrom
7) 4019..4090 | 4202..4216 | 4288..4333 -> -1.29 angstrom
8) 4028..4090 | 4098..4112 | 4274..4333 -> 1.92 angstrom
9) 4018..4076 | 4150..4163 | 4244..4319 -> 0.35 angstrom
